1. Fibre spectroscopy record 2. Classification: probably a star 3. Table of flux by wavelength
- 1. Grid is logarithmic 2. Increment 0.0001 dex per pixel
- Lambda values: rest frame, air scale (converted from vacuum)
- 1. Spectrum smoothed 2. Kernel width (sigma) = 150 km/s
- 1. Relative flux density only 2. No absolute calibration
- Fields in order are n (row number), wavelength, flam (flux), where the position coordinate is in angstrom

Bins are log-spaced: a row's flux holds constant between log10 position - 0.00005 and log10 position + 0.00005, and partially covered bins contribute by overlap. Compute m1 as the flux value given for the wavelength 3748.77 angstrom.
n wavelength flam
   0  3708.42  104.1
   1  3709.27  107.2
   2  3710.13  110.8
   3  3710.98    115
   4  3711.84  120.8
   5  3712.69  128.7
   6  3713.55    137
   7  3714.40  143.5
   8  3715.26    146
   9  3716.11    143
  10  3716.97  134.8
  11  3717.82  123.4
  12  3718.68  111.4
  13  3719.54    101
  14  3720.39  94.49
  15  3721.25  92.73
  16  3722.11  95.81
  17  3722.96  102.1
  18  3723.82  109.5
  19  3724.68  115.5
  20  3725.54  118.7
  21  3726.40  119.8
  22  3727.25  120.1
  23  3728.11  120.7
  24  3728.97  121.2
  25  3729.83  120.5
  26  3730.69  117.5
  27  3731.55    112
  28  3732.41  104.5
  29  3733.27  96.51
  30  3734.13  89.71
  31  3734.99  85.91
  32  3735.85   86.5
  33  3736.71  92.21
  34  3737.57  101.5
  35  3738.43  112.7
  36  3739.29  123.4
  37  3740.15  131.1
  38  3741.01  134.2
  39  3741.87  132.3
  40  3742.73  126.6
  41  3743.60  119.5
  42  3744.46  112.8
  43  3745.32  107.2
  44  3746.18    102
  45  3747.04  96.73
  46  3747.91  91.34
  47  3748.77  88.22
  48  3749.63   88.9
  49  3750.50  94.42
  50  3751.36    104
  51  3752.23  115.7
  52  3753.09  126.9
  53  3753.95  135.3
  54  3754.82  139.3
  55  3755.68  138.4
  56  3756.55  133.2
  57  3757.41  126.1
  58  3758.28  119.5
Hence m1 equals 88.22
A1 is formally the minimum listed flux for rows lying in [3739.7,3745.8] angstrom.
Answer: 107.2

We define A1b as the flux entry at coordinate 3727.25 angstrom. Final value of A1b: 120.1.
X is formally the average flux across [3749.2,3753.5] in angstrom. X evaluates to 106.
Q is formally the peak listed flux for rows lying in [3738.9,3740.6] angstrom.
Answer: 131.1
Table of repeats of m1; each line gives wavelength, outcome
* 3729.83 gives 120.5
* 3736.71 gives 92.21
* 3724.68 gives 115.5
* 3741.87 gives 132.3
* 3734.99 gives 85.91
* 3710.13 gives 110.8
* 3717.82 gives 123.4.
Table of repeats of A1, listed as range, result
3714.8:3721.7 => 92.73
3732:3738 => 85.91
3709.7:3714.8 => 110.8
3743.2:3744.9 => 112.8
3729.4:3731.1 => 117.5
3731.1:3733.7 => 96.51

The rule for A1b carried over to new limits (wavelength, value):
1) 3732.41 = 104.5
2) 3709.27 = 107.2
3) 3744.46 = 112.8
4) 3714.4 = 143.5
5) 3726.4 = 119.8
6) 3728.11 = 120.7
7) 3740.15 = 131.1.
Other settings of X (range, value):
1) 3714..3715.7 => 145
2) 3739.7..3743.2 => 131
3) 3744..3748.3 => 102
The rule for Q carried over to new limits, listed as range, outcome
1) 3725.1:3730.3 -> 121.2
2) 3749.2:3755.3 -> 139.3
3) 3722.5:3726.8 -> 119.8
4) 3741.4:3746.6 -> 132.3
